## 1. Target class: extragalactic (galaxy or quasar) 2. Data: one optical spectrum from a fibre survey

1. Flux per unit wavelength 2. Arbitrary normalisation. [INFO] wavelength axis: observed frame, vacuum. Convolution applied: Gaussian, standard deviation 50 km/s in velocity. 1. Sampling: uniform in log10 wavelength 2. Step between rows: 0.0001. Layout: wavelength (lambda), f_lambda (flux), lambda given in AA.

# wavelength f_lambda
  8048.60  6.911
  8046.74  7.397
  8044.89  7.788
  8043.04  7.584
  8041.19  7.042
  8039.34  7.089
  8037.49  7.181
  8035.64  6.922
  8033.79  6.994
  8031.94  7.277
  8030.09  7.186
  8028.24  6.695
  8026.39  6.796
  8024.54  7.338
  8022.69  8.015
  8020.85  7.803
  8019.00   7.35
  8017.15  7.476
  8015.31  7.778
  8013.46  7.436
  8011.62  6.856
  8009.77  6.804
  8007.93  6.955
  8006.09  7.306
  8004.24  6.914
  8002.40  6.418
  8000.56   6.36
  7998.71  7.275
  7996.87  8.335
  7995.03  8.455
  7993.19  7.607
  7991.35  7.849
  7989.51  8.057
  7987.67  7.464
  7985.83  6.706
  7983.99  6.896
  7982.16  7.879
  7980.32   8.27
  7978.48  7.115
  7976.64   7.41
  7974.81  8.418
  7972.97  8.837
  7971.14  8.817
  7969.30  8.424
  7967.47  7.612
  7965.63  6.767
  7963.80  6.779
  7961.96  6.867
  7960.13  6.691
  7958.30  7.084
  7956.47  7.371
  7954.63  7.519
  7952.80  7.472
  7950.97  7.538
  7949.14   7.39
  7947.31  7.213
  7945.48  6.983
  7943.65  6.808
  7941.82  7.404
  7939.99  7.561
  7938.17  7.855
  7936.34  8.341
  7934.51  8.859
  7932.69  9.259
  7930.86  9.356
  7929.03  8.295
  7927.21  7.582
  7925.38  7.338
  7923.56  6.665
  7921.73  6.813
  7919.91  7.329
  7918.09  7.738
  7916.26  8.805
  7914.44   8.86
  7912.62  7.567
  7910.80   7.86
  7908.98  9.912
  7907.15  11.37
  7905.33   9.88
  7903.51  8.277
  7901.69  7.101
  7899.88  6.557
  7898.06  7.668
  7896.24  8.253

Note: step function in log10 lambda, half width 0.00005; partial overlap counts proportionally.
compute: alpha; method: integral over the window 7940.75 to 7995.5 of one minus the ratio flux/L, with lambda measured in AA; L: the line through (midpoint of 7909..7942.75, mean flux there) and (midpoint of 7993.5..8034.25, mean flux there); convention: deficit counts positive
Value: 1.0 AA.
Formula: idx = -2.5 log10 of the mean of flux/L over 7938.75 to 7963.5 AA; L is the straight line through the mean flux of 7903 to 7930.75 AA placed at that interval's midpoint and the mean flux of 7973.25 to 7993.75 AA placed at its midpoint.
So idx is 0.11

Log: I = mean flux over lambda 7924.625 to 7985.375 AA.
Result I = 7.69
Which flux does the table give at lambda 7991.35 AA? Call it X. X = 7.849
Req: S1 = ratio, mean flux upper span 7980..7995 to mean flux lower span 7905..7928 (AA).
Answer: 0.92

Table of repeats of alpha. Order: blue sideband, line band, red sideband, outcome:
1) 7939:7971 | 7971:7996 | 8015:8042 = -1.8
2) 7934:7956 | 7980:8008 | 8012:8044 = -0.1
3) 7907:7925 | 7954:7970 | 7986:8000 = 1.4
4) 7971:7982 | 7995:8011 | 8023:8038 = 1.0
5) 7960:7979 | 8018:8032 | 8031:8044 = -0.1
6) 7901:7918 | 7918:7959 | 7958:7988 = 2.9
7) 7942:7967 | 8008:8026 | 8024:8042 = -0.8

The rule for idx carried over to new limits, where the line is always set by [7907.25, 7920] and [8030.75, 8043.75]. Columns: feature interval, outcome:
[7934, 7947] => 0.08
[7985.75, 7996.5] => -0.02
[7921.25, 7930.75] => 0.12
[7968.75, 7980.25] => -0.04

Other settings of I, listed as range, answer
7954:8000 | 7.61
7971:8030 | 7.47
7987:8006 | 7.46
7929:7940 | 8.6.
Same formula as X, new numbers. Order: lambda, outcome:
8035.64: 6.922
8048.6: 6.911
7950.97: 7.538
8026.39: 6.796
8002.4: 6.418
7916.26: 8.805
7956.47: 7.371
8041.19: 7.042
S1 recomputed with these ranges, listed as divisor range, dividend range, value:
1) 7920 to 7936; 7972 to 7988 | 0.96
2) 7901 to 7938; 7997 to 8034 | 0.86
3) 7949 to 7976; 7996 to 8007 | 0.94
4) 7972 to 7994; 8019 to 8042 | 0.93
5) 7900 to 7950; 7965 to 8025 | 0.94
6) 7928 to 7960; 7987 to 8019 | 0.95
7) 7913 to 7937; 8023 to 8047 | 0.89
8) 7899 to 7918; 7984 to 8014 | 0.85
